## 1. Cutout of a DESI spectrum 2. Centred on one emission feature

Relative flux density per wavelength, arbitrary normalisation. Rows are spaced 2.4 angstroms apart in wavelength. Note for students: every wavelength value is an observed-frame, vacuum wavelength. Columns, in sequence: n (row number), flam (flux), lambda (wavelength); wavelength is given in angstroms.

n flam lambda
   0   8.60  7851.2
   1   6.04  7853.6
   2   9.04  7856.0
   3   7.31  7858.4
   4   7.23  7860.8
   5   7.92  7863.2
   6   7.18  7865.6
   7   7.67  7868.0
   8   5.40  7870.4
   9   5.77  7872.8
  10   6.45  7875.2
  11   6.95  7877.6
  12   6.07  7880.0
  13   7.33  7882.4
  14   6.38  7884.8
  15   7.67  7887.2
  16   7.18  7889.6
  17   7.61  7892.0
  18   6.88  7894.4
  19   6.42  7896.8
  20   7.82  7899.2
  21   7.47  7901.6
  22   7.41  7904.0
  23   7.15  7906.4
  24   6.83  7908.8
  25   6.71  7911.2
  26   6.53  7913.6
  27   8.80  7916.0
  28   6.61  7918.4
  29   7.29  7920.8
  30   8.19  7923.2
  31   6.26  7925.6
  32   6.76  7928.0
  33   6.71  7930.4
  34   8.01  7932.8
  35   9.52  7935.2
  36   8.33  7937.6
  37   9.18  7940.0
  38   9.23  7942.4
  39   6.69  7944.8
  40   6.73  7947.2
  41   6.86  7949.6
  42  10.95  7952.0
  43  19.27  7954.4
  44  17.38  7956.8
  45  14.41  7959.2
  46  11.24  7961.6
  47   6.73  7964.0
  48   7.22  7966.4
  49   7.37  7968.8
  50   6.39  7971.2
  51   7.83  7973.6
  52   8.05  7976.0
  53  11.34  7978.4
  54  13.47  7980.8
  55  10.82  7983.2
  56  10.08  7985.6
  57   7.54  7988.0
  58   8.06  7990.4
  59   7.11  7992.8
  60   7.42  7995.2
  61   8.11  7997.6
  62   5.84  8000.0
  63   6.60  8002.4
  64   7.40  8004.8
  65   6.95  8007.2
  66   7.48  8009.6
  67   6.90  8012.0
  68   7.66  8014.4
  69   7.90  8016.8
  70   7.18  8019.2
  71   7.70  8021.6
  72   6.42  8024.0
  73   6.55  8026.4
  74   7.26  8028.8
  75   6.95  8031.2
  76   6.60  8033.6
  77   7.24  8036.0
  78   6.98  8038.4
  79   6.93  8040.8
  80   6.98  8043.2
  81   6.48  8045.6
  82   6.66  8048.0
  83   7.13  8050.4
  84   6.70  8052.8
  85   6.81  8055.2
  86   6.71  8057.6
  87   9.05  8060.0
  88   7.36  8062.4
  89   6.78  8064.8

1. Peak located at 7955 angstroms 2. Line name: Halpha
